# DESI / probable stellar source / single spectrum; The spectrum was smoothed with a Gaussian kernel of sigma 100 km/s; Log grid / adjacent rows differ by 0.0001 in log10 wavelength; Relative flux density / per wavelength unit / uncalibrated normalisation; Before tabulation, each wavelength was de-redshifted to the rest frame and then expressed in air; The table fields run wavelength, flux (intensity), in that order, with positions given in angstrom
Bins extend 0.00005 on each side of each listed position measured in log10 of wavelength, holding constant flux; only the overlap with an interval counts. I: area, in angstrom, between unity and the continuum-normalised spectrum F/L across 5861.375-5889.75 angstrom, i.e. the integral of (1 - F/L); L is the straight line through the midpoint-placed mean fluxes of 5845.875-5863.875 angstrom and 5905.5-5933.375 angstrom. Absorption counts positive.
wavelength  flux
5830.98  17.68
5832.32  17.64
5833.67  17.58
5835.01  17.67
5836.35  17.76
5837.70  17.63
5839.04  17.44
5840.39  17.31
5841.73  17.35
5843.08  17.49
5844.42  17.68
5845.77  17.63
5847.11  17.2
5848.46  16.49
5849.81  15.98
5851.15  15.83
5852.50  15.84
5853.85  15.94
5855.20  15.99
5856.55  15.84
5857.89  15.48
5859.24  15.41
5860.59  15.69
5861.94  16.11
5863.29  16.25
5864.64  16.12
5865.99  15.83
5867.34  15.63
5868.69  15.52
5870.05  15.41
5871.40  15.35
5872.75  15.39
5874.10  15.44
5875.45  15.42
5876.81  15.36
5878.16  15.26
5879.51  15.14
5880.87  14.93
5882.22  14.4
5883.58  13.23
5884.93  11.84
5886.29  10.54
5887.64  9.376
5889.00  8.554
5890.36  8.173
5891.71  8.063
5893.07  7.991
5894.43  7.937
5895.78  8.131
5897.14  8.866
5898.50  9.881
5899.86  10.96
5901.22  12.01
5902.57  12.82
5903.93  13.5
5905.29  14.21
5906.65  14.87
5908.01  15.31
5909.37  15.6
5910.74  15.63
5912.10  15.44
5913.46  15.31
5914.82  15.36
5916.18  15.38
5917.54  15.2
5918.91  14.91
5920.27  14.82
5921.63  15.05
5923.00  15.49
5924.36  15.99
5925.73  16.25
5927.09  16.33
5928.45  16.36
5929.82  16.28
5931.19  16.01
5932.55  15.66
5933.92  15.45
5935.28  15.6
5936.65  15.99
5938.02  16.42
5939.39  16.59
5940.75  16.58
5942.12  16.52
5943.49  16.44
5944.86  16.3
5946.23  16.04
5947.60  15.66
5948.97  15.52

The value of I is 2.8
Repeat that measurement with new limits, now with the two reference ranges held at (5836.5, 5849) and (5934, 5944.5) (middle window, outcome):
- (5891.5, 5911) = 5.79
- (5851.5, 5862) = 0.88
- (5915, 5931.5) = 0.79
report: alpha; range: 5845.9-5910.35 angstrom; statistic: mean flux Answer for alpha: 13.8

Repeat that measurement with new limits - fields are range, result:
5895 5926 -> 13.9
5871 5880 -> 15.4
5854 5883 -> 15.5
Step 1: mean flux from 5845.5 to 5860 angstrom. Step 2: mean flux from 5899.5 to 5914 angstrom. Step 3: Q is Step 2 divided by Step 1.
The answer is 0.88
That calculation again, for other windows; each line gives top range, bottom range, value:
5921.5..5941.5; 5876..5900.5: 1.45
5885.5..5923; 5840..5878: 0.77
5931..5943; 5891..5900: 1.85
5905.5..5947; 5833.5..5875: 0.96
